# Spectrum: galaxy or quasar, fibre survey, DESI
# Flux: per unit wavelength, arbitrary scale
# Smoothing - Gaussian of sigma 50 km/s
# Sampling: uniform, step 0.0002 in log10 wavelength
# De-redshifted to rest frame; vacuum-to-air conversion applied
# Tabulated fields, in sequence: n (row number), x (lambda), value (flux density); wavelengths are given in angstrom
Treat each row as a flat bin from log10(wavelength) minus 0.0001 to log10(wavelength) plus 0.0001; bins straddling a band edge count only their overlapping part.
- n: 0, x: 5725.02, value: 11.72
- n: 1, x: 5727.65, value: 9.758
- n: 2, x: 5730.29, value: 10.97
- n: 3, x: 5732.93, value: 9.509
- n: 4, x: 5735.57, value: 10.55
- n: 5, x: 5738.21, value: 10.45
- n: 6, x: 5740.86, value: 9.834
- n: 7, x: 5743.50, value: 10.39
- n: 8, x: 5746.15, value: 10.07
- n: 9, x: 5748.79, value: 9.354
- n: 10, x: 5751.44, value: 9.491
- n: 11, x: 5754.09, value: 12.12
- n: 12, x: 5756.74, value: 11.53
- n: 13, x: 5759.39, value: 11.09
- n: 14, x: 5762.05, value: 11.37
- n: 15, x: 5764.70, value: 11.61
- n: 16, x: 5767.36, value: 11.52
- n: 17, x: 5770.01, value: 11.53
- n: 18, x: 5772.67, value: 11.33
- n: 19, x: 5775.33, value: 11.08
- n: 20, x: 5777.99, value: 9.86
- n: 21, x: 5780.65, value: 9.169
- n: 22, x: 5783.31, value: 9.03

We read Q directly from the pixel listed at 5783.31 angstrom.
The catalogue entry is 9.03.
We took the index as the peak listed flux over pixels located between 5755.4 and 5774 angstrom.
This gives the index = 11.61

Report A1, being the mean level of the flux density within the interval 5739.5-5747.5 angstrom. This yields 10.1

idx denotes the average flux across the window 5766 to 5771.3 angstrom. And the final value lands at 11.5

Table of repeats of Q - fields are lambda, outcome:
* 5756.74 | 11.53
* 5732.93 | 9.509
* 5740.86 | 9.834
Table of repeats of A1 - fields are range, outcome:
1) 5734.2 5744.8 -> 10.3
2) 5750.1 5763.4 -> 11.1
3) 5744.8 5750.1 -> 9.72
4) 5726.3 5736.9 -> 10.2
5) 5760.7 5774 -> 11.5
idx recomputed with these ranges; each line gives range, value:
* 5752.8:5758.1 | 11.8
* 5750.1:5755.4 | 10.8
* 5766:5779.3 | 11.1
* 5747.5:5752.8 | 9.44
